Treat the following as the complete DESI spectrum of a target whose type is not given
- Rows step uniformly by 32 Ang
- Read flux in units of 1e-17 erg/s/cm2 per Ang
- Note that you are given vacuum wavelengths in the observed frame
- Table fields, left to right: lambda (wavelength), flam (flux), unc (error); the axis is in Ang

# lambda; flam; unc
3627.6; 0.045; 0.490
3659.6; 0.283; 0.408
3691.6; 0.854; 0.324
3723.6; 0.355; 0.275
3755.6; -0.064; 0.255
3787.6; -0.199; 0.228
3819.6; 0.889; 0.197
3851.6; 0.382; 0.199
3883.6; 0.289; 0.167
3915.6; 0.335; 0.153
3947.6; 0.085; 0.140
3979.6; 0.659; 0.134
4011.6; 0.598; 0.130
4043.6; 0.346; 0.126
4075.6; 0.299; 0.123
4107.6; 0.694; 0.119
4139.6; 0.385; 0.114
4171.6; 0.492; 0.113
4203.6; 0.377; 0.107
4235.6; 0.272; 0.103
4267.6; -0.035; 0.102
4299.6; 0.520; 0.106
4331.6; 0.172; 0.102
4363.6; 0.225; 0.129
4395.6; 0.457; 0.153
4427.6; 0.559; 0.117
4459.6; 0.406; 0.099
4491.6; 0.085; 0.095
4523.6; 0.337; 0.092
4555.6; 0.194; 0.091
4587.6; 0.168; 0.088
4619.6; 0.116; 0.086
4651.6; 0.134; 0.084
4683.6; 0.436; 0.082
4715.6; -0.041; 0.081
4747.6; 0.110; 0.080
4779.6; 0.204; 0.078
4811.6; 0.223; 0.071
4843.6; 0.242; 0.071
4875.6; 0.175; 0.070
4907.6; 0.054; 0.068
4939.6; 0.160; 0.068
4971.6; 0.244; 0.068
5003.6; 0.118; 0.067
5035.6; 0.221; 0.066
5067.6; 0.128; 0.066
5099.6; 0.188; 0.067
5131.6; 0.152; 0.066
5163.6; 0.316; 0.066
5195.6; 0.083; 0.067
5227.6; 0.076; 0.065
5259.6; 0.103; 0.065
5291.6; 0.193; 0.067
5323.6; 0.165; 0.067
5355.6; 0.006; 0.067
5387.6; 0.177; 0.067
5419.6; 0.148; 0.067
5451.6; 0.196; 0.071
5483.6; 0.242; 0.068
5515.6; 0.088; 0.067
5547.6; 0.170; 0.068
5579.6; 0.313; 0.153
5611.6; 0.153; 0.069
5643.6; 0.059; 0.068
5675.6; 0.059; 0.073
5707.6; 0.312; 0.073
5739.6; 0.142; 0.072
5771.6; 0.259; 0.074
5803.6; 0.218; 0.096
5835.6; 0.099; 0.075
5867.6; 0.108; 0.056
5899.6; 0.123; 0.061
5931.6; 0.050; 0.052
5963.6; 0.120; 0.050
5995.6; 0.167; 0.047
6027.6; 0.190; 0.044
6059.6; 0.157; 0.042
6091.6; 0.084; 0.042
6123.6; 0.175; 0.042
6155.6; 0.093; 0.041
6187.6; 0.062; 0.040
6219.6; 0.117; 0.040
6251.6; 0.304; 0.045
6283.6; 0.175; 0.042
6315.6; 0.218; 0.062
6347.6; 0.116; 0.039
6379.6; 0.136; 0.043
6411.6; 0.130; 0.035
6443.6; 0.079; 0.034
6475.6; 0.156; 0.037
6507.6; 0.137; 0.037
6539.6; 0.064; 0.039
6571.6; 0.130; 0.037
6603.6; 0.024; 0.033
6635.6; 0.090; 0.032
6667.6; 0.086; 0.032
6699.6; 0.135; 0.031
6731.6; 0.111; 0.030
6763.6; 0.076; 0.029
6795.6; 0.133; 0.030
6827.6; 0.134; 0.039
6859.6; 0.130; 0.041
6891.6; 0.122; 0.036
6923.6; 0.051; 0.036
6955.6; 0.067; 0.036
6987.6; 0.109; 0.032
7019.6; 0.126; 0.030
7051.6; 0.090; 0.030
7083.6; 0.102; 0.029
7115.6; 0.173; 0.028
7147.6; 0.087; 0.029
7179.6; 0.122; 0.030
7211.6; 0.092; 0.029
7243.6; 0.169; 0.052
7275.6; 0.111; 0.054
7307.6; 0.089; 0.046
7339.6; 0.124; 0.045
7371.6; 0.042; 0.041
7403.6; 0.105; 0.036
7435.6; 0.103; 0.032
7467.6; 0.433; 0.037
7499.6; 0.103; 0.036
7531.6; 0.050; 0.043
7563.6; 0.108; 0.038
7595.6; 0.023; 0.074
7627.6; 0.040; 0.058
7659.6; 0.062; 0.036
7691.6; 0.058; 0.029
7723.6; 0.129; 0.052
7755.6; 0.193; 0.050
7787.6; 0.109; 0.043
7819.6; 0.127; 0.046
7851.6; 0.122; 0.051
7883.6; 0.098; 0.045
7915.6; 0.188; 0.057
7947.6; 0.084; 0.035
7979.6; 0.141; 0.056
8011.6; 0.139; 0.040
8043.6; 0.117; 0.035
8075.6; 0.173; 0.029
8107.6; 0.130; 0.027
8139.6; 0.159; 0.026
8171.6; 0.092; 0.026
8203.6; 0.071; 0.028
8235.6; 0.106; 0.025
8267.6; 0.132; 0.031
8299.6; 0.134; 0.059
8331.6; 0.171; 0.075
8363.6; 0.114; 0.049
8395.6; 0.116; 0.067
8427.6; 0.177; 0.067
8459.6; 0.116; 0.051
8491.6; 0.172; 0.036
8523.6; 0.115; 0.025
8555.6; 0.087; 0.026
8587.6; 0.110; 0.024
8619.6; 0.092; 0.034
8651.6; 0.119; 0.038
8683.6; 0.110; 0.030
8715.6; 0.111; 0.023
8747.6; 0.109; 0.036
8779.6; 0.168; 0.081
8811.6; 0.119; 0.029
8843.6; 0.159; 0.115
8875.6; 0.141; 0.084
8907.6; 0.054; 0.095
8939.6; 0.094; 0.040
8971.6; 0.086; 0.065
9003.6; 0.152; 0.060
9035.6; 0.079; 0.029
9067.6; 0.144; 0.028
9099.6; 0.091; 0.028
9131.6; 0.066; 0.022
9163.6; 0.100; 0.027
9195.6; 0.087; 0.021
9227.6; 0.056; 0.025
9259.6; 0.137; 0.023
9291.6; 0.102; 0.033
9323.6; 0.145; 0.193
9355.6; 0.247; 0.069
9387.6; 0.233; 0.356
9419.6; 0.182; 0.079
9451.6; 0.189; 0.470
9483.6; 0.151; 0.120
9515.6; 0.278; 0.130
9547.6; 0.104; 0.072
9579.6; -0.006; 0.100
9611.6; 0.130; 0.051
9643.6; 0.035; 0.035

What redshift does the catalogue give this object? 1.005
